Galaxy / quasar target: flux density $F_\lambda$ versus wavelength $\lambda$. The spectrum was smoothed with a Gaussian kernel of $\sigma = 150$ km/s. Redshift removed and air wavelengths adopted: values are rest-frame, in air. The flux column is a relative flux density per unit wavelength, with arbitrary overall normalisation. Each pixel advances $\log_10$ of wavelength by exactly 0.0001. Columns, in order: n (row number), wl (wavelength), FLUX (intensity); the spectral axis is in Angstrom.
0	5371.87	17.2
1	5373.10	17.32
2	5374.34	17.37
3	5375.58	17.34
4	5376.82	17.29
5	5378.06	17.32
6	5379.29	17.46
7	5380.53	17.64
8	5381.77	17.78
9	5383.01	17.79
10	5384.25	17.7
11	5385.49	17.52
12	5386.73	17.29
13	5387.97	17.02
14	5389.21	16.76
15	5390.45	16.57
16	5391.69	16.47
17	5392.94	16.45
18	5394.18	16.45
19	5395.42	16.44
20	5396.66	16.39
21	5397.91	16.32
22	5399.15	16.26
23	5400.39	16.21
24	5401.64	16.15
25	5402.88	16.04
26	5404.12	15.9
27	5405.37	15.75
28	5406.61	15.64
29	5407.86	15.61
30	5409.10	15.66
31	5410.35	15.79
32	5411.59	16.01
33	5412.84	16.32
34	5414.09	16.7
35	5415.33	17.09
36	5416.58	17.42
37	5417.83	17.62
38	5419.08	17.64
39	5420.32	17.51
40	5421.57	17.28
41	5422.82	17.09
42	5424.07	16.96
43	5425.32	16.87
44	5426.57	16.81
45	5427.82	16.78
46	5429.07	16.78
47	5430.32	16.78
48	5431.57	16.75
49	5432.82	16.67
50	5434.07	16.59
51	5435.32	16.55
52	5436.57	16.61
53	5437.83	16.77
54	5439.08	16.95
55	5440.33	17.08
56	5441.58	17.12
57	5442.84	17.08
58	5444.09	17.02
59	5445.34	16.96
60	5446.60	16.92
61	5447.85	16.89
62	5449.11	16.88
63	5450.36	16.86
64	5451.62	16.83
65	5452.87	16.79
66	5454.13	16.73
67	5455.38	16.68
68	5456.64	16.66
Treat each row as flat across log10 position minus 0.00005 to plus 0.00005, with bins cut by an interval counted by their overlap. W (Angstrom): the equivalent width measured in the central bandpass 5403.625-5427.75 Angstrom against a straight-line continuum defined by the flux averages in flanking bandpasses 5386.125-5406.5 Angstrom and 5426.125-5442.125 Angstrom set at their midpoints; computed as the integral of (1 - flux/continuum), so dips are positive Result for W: 0.0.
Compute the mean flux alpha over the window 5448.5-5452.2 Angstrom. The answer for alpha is 16.9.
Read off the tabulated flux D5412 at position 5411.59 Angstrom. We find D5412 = 16.01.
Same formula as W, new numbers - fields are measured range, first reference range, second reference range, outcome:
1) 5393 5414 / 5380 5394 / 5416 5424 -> 1.4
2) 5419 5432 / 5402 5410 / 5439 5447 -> -0.4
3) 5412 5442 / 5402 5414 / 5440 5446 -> -0.8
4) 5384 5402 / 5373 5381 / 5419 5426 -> 0.7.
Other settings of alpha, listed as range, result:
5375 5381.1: 17.4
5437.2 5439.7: 16.8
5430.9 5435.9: 16.7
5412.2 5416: 16.7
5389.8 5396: 16.5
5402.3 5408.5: 15.8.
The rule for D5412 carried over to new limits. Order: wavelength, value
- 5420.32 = 17.51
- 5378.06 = 17.32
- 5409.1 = 15.66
